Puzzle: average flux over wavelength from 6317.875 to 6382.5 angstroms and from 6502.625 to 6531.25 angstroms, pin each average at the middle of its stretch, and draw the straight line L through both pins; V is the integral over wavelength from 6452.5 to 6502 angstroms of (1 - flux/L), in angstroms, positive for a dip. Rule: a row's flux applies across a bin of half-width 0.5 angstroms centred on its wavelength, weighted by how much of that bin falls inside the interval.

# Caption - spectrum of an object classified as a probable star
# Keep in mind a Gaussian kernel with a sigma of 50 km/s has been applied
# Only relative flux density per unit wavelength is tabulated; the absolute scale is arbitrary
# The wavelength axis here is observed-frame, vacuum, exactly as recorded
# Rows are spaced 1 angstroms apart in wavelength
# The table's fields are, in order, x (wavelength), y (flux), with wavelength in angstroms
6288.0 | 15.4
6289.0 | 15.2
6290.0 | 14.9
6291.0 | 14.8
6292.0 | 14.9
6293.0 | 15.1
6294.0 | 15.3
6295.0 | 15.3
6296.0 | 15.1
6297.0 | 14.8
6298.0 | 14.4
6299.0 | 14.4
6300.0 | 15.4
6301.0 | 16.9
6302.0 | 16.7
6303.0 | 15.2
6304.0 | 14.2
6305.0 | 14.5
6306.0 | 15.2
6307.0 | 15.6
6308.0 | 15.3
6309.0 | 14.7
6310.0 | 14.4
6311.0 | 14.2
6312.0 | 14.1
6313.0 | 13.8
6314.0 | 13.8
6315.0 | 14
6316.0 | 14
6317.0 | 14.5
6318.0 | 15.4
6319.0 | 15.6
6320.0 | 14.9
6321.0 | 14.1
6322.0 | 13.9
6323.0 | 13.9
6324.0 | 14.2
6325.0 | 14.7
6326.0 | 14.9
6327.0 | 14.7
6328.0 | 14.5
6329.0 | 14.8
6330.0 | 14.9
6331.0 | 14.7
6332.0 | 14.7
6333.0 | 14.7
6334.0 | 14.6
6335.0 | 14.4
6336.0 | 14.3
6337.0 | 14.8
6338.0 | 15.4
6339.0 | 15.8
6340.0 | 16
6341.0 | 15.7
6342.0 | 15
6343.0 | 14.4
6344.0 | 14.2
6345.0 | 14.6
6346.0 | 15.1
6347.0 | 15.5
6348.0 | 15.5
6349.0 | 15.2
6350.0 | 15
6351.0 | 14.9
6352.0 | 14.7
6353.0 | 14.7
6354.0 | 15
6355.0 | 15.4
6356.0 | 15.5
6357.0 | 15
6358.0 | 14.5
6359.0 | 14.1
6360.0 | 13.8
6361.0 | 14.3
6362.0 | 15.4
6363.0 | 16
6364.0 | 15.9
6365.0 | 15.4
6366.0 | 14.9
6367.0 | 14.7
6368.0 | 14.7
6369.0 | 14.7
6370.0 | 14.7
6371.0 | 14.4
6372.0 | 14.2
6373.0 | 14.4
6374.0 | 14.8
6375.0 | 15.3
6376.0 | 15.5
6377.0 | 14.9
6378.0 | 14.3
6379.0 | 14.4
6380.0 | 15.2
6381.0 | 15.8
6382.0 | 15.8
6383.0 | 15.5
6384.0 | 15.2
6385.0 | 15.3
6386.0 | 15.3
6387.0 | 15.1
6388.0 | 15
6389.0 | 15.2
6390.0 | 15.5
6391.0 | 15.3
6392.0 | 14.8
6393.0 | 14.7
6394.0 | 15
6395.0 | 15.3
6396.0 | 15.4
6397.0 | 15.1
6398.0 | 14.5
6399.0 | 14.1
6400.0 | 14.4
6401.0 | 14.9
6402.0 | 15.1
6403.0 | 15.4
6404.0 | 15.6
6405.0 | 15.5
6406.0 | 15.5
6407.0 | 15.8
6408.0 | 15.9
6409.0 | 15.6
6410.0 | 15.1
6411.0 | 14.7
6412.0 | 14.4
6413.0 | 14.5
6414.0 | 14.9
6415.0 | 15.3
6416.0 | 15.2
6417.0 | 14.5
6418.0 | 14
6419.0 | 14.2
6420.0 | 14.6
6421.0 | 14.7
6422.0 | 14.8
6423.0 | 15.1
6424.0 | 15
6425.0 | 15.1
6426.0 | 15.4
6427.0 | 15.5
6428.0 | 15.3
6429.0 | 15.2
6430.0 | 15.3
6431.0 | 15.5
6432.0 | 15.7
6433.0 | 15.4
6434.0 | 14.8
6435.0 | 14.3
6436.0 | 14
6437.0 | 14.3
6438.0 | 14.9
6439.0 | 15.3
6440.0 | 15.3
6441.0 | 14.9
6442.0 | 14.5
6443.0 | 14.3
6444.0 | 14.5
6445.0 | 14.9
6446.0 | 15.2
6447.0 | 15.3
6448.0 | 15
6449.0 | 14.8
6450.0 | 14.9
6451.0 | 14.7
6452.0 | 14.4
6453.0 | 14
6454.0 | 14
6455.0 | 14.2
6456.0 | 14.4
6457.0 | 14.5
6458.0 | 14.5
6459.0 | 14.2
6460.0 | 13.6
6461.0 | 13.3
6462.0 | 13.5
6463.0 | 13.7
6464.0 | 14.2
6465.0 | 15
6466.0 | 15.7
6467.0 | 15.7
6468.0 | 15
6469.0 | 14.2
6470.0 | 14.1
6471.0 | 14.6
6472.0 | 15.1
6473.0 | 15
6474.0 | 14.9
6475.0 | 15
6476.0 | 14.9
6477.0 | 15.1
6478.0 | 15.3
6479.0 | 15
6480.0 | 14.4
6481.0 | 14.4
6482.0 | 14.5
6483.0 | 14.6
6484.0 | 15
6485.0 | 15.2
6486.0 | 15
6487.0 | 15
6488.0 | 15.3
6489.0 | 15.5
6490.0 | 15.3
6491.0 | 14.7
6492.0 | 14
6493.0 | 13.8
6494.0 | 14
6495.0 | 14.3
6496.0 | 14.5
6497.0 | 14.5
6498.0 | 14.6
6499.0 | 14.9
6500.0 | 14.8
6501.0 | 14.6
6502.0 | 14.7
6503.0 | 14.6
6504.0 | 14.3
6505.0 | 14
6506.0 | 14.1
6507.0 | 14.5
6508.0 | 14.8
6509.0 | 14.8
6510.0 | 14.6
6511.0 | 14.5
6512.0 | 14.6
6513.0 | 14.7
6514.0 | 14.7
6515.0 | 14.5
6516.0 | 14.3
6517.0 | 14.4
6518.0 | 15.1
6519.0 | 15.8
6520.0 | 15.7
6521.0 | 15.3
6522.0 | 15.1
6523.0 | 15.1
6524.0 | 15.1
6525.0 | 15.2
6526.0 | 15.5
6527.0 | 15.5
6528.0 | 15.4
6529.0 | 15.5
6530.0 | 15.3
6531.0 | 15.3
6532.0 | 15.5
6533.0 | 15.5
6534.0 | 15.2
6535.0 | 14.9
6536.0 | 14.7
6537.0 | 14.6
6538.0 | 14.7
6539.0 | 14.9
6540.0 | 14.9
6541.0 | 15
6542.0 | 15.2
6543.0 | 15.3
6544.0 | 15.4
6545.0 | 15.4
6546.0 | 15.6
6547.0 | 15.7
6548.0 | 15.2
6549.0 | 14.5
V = 1.0 angstroms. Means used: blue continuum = 14.9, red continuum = 14.9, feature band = 14.6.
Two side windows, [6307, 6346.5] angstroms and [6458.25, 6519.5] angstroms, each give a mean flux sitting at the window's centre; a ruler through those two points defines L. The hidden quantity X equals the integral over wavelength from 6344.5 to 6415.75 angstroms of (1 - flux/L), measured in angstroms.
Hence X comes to -1.8 angstroms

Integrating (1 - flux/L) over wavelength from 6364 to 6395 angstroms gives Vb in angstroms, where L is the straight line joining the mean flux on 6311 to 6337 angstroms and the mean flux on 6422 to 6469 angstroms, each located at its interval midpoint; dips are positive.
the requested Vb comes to -0.9 angstroms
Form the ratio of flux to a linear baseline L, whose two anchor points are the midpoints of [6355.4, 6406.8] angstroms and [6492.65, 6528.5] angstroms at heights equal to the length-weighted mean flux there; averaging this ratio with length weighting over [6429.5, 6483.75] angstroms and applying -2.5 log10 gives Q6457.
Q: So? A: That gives 0.01 mag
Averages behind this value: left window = 15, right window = 14.8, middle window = 14.7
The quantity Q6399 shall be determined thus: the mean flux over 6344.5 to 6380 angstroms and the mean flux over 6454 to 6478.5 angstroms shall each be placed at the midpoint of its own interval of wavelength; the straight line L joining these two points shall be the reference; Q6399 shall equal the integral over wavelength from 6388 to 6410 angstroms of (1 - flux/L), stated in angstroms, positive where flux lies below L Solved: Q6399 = -0.6 angstroms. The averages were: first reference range 14.9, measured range 15.2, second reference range 14.6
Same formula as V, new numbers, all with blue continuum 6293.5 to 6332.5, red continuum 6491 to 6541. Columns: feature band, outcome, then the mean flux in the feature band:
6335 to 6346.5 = -0.18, 15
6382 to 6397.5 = -0.44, 15.2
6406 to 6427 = -0.25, 15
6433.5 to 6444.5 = 0.11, 14.6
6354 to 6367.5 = -0.20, 15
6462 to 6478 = 0.02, 14.8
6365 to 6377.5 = -0.01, 14.8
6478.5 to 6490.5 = -0.10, 14.9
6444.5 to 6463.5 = 0.55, 14.4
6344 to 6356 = -0.22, 15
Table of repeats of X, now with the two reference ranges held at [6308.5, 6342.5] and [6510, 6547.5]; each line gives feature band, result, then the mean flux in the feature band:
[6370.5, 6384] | -0.2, 15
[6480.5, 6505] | 0.6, 14.7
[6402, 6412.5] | -0.4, 15.3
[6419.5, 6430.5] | -0.2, 15.1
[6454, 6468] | 0.6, 14.4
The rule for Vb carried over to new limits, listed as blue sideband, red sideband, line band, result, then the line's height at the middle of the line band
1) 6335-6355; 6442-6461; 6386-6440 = -1.2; 14.7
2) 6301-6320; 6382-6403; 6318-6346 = 0.2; 14.9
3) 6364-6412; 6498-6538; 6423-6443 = 0.0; 15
